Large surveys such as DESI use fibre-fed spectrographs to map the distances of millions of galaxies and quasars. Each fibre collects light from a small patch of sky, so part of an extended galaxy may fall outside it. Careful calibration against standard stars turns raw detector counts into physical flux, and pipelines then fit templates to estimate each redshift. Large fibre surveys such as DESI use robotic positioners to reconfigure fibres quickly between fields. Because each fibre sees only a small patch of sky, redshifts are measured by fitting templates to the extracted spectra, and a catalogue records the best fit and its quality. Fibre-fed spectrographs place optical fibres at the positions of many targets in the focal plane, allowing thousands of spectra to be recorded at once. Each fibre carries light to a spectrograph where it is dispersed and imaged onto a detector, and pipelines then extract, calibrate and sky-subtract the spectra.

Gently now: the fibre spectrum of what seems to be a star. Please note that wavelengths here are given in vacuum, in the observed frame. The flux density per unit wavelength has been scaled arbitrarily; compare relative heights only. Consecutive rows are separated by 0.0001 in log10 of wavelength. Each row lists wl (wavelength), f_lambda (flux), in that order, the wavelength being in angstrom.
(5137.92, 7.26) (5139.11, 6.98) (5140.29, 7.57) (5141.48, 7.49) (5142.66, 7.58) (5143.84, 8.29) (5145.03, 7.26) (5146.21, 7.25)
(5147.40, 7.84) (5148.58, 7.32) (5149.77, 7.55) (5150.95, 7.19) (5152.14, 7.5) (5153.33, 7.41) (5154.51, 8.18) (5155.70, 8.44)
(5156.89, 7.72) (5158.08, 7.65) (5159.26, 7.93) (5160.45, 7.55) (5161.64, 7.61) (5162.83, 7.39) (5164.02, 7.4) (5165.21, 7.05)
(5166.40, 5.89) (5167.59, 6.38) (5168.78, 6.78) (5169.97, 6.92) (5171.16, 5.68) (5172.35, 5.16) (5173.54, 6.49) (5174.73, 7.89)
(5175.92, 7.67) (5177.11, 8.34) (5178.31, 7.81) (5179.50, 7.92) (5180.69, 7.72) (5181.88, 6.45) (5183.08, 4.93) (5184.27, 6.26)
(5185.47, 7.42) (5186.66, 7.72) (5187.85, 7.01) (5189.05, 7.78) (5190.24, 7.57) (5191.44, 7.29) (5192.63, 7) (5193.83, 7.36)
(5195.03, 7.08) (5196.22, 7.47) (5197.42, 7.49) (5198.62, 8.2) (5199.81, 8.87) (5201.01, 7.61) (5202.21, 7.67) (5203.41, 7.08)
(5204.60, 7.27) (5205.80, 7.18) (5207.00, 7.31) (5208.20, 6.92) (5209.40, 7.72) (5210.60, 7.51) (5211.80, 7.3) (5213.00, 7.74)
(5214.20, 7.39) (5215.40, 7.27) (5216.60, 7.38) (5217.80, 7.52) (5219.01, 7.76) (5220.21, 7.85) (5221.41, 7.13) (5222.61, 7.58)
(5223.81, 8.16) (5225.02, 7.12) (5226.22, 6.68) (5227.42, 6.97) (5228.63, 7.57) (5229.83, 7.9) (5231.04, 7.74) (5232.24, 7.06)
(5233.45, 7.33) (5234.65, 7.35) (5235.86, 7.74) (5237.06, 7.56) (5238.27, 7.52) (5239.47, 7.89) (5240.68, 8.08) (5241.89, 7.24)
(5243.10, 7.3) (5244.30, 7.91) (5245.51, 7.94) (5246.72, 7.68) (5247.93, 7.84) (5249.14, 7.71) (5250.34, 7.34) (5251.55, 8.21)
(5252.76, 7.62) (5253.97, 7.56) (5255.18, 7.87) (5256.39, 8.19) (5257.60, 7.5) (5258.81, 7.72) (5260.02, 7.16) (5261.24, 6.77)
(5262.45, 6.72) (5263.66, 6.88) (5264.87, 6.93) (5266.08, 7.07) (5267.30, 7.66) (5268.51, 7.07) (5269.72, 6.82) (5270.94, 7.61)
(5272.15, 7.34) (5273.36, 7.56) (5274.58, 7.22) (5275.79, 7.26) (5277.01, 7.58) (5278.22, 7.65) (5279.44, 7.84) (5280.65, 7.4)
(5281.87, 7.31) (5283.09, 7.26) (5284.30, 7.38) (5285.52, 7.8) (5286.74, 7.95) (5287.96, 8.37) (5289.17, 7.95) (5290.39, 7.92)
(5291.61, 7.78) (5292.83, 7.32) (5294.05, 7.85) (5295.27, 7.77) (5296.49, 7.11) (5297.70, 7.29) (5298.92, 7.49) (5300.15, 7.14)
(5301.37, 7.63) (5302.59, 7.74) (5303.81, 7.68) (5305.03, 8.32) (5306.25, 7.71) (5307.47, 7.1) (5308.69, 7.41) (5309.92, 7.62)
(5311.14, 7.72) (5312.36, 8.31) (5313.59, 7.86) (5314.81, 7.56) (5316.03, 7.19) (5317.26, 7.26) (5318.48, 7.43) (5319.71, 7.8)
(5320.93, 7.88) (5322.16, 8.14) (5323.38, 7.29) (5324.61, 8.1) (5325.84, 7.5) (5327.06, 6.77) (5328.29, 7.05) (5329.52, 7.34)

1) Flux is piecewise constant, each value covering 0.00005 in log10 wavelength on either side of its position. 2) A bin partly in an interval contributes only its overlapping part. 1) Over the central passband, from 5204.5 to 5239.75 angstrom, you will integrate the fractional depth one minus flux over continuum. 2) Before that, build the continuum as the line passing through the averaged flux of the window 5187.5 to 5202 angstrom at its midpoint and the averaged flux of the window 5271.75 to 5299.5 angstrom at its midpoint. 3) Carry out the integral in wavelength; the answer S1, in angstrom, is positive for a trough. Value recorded 0.60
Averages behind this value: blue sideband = 7.57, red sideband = 7.59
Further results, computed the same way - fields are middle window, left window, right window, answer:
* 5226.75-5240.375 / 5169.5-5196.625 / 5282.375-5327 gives -0.4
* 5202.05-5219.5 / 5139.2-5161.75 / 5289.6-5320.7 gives 0.5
